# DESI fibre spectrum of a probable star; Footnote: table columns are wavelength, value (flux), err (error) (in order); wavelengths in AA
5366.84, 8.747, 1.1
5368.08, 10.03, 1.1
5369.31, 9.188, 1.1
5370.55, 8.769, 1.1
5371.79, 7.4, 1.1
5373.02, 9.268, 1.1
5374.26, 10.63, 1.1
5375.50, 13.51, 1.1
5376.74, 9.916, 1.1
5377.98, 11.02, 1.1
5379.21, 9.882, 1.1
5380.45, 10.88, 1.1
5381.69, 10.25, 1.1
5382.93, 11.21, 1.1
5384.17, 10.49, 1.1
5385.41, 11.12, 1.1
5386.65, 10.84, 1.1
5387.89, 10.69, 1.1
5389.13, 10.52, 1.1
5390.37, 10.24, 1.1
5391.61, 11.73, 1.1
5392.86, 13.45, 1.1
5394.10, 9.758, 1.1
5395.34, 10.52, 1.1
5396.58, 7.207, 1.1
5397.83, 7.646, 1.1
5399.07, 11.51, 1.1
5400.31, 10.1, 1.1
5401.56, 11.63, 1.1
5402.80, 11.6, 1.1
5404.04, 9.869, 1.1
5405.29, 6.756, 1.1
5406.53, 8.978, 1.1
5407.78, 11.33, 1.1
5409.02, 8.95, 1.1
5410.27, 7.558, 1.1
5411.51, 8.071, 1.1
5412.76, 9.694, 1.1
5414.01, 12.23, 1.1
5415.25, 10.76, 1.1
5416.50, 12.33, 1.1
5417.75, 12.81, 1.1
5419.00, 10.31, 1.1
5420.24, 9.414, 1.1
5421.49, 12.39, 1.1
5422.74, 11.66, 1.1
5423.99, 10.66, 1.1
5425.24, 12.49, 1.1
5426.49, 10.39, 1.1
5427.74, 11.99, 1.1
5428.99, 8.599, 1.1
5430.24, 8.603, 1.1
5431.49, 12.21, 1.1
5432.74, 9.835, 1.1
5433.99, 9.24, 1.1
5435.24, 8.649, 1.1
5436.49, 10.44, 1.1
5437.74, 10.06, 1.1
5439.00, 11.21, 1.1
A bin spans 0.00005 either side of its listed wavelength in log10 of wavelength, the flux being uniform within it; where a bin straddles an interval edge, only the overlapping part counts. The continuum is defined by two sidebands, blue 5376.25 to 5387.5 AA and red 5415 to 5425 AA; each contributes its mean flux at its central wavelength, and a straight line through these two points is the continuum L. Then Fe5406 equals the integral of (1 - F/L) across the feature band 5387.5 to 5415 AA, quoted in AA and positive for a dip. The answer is 2.5 AA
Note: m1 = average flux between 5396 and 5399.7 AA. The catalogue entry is 8.81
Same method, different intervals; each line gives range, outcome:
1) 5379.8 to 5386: 10.8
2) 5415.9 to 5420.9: 11.2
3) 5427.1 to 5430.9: 9.76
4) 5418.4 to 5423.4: 11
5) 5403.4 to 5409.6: 9.19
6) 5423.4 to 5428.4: 11.4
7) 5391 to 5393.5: 12.5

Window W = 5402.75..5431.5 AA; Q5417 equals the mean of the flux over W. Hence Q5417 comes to 10.3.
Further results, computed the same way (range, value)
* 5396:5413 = 9.35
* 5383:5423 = 10.4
